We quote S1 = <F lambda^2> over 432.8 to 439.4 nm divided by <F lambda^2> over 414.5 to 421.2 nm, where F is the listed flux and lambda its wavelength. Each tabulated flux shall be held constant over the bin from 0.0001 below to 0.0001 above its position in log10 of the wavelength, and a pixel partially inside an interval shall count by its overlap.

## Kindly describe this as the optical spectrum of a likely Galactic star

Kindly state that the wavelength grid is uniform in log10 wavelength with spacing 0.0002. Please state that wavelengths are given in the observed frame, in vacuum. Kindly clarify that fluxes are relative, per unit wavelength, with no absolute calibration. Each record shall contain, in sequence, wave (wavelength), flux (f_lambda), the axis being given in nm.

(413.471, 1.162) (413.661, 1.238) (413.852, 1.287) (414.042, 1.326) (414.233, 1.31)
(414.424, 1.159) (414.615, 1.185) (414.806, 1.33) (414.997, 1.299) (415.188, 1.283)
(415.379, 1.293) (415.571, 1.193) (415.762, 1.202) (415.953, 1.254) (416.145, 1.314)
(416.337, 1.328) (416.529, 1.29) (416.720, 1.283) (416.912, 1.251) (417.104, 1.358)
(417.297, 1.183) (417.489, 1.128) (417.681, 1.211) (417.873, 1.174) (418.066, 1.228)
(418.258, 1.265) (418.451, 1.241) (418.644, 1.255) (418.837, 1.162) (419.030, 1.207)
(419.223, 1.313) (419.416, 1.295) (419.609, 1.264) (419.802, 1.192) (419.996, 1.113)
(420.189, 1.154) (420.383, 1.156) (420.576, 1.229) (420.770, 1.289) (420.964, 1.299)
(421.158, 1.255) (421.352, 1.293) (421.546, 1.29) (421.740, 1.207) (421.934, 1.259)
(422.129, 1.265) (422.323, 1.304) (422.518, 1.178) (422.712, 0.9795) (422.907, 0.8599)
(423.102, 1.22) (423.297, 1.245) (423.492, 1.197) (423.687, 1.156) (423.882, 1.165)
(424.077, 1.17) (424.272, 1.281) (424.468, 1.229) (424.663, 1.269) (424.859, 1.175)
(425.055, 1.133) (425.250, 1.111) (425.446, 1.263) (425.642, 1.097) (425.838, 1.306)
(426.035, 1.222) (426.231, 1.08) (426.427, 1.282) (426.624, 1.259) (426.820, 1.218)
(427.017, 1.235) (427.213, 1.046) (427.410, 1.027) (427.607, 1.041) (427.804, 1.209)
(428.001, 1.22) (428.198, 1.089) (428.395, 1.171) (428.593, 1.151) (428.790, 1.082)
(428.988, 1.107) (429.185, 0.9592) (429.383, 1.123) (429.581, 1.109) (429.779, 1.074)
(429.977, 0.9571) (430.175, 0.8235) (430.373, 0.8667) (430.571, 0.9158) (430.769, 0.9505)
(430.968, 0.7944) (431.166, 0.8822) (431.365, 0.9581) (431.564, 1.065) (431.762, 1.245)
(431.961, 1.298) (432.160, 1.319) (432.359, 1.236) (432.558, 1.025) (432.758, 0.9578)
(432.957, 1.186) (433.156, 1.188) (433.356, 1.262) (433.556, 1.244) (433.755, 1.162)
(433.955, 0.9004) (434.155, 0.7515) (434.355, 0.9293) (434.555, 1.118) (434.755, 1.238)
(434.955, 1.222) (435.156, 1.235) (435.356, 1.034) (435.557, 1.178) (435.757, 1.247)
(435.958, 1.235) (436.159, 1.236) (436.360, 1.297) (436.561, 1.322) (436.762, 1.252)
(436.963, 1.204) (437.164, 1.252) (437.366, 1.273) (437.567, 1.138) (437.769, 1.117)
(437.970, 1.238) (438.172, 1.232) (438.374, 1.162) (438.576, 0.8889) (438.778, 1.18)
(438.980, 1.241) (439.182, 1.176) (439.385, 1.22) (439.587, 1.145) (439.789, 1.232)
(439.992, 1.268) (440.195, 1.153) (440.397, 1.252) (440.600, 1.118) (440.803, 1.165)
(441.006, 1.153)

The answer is 1.02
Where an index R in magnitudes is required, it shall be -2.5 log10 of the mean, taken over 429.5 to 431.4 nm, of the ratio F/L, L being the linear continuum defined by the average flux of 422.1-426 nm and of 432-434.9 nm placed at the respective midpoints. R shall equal 0.22 mag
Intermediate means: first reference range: 1.18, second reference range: 1.11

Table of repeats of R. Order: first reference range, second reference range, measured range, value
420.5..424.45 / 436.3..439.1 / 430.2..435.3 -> 0.121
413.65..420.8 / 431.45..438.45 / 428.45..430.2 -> 0.135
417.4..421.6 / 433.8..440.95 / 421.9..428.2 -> 0.030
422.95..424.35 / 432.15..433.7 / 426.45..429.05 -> 0.032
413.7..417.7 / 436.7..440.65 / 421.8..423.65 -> 0.064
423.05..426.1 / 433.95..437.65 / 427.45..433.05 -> 0.117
